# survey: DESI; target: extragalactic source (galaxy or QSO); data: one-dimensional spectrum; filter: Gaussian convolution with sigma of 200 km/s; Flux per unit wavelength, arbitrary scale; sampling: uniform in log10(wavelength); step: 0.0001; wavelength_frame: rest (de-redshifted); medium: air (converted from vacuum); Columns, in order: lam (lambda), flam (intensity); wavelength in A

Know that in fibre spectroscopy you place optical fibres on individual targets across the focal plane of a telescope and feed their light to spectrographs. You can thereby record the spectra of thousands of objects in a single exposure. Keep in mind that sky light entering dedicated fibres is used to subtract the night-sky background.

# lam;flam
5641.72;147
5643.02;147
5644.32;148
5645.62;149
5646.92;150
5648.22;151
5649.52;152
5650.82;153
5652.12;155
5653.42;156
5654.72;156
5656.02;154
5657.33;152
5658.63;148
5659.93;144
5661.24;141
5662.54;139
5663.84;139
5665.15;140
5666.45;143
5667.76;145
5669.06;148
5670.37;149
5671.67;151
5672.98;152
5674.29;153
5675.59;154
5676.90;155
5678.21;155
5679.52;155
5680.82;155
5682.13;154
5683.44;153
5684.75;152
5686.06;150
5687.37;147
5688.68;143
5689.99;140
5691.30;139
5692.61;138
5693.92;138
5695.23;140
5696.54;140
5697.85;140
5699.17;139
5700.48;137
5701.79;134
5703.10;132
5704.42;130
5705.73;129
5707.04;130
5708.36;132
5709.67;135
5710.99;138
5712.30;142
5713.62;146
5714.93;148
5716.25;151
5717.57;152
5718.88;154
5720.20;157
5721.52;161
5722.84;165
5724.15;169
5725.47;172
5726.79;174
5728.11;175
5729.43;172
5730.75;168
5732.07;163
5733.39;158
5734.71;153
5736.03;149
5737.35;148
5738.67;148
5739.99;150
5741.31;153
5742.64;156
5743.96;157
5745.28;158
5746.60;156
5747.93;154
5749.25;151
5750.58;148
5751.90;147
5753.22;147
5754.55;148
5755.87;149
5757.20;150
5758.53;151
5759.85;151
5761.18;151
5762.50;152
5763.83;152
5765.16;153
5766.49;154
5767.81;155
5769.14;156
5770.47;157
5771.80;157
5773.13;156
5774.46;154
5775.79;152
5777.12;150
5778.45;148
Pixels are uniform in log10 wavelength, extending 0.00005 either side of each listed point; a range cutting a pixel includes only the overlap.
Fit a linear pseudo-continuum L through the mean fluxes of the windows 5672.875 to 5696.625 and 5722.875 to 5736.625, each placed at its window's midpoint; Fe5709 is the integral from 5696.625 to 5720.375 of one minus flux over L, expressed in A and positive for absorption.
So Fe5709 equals 2.6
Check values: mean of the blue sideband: 148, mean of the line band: 140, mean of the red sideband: 165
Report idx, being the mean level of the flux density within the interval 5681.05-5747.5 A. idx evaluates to 149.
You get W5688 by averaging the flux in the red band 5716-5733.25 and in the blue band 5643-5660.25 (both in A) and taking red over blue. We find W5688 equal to 1.08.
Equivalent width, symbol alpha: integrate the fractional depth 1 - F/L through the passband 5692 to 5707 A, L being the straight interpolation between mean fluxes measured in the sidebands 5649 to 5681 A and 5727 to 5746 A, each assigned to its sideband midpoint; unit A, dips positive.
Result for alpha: 1.7 A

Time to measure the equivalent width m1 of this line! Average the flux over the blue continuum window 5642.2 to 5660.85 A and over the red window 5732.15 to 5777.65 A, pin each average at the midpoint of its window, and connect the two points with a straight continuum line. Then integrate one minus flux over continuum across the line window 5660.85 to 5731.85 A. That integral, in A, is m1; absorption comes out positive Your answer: 1.6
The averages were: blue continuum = 151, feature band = 148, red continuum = 153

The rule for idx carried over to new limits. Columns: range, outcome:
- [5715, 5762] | 156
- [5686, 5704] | 139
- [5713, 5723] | 154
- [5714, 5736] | 161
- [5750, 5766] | 150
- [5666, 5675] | 149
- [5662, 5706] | 144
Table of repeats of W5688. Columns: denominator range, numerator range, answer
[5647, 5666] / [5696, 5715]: 0.92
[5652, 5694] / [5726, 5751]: 1.06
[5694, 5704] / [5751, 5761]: 1.09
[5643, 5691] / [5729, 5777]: 1.03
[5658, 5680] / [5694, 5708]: 0.92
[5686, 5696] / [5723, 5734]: 1.19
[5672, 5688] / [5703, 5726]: 0.96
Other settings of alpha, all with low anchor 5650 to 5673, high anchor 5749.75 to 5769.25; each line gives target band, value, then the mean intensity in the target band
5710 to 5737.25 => -1.5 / 158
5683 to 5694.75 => 0.4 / 144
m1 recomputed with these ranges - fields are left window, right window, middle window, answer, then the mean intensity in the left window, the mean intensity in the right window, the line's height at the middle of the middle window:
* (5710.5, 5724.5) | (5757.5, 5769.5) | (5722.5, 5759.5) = -0.9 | 153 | 153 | 153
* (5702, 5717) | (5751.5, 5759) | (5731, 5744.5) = -0.9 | 137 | 149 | 144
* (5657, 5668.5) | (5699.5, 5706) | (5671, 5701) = -2.1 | 143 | 133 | 137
